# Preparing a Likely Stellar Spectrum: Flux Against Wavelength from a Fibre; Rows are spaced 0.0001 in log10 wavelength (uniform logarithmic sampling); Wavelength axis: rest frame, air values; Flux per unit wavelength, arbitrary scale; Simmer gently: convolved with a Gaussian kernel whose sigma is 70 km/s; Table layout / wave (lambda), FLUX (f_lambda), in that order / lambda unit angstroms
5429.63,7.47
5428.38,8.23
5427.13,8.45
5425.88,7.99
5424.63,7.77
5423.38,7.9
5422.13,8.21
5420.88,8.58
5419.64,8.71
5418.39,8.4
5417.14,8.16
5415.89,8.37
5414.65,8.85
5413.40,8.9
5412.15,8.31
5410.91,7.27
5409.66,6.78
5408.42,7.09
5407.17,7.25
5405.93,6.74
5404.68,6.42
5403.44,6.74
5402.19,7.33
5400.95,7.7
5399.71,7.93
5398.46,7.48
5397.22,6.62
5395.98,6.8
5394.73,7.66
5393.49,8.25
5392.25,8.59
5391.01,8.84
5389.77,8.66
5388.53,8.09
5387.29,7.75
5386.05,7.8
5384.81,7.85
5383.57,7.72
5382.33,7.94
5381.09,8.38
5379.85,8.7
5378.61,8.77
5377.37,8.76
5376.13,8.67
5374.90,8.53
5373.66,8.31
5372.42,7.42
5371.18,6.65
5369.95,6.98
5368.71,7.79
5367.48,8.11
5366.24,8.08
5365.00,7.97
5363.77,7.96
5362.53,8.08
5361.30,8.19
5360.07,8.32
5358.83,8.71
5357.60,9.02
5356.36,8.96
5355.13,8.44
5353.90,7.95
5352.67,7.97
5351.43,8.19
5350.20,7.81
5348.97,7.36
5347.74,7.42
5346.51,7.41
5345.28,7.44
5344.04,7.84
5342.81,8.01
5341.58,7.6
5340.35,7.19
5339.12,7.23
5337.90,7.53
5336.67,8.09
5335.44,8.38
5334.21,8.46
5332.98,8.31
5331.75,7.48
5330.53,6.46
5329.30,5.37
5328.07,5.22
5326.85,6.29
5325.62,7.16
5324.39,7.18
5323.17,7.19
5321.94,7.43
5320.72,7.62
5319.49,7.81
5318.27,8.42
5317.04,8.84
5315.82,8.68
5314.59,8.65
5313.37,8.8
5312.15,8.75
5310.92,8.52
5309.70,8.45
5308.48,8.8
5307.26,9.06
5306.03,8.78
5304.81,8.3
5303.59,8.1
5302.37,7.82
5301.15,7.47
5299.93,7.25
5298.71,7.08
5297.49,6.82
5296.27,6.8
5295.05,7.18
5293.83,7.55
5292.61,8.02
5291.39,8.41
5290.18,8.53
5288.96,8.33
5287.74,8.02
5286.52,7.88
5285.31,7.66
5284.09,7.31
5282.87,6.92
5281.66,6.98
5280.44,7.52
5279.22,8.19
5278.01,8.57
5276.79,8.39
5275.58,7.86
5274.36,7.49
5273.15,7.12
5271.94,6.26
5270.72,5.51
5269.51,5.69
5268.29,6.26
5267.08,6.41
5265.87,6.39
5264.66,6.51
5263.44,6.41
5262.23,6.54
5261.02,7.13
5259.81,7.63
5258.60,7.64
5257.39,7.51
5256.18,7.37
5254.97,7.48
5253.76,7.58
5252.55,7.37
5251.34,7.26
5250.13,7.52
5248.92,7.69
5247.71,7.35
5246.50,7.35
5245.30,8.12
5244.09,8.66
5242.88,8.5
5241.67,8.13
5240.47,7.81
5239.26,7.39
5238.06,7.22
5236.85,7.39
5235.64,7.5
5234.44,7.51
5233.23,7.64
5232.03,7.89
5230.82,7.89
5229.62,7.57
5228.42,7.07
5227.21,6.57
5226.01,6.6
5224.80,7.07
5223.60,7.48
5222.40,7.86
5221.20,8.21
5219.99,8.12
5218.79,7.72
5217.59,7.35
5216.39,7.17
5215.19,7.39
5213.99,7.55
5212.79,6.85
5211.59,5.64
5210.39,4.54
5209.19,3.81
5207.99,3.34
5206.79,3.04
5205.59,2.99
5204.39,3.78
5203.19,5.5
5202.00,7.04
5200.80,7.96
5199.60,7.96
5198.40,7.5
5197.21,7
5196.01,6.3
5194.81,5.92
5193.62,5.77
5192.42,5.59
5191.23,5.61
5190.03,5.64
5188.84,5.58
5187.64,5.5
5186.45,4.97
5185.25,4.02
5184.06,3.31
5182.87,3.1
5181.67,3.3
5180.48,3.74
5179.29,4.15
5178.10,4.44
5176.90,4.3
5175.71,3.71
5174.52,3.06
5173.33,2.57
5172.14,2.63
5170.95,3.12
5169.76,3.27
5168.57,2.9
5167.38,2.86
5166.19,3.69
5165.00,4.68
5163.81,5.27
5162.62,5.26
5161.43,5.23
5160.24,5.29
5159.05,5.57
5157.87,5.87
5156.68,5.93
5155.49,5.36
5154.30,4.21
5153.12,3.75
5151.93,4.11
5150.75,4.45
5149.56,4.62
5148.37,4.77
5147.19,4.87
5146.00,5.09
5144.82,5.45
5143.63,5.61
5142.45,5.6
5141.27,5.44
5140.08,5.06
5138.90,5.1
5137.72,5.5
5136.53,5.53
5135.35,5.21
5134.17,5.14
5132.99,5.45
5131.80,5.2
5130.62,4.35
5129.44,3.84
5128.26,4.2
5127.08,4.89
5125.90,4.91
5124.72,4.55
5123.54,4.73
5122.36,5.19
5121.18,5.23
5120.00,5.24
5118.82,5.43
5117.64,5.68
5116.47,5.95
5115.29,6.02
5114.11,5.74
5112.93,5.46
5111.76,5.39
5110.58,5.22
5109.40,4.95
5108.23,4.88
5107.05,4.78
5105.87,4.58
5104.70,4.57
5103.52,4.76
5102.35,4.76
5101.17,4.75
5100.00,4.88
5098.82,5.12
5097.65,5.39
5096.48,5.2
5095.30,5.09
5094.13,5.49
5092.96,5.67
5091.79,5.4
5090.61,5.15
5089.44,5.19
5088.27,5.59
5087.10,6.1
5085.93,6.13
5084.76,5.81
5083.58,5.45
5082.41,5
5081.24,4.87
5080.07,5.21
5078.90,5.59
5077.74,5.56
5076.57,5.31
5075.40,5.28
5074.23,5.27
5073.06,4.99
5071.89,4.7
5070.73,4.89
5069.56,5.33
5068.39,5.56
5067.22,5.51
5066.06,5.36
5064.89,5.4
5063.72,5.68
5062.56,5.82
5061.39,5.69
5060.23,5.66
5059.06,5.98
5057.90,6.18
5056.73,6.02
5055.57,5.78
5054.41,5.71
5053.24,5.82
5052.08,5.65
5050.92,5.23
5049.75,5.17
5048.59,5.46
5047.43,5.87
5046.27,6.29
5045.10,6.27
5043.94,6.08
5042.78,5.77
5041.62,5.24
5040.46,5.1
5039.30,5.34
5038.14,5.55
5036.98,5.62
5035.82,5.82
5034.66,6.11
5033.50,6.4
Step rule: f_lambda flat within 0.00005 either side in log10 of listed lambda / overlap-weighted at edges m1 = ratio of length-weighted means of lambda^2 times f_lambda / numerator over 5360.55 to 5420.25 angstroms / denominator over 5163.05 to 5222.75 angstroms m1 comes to 1.65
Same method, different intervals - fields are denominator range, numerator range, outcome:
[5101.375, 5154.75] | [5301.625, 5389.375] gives 1.72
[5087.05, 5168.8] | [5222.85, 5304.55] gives 1.55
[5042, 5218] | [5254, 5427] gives 1.62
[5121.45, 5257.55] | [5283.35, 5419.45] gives 1.46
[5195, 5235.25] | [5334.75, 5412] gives 1.26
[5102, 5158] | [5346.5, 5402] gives 1.74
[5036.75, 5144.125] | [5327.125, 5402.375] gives 1.63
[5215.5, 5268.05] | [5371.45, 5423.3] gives 1.13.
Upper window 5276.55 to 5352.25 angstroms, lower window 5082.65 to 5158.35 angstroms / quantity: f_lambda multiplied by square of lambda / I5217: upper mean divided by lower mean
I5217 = 1.6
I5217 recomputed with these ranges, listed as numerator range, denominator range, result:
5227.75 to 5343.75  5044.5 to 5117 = 1.51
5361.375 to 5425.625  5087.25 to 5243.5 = 1.58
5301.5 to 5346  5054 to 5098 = 1.57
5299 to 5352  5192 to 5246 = 1.19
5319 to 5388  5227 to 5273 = 1.11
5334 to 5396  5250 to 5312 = 1.10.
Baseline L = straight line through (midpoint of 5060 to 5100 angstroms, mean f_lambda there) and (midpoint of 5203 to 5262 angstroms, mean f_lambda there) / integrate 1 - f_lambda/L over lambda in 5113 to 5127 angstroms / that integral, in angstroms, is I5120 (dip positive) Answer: 1.16 angstroms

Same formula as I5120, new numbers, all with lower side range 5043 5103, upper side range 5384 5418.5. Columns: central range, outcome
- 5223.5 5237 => -1.62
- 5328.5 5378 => -3.02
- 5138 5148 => 1.15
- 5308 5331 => -1.62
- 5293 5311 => -2.04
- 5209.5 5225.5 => -1.52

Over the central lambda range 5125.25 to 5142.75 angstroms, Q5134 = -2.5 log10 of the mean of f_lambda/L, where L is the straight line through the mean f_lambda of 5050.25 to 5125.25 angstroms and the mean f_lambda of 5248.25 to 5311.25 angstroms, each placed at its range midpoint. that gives 0.17 mag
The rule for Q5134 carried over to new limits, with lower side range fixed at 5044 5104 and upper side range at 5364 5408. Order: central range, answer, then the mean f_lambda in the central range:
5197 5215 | 0.14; 5.64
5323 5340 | 0.03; 7.17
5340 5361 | -0.06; 7.99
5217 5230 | -0.13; 7.42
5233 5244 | -0.15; 7.72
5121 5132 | 0.24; 4.67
